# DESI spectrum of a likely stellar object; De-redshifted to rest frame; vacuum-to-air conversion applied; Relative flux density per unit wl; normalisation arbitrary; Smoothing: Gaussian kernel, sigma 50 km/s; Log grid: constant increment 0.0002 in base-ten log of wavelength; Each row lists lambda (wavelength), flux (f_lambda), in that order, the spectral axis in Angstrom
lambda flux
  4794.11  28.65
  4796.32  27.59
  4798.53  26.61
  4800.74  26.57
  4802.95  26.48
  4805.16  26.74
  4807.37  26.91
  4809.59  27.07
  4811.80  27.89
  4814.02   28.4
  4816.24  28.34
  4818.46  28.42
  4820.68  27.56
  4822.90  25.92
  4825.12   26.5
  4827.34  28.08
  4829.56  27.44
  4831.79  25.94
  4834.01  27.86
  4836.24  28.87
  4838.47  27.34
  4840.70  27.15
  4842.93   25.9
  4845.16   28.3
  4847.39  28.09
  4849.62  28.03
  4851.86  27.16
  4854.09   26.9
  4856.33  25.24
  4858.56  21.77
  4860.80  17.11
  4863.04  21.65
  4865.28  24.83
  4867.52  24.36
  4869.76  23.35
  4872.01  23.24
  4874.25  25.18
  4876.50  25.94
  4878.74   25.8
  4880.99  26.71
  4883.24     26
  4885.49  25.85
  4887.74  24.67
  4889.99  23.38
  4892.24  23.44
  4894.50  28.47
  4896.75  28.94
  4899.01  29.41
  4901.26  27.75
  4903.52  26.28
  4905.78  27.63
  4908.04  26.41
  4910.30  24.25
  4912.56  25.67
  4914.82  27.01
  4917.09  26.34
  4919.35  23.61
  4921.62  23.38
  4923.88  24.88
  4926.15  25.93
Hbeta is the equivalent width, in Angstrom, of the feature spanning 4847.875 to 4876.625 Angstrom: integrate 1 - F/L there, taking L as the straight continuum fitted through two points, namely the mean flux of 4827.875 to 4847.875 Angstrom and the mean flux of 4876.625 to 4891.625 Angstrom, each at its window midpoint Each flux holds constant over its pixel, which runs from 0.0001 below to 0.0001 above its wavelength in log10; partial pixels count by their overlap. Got 2.3 Angstrom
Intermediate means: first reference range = 27.4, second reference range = 25.4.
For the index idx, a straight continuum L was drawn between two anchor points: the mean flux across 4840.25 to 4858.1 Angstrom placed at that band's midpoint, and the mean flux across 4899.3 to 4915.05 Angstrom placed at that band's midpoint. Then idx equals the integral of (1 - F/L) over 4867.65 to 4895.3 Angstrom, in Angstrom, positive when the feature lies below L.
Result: 1.67 Angstrom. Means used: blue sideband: 26.9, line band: 25.1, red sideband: 26.6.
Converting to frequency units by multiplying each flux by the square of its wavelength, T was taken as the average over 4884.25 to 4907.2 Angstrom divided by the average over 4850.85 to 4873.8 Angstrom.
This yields 1.14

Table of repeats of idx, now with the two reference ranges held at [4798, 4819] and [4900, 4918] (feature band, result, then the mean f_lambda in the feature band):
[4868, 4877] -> 0.82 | 24.3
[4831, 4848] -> -0.24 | 27.4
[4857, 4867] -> 1.92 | 21.7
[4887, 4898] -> 0.30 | 25.9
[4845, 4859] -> 0.18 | 26.6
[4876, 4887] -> 0.28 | 26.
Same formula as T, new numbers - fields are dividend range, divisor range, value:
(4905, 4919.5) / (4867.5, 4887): 1.05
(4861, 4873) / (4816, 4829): 0.85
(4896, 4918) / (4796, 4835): 1.03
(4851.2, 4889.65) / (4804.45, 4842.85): 0.91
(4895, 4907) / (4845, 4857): 1.05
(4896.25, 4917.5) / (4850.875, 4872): 1.16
